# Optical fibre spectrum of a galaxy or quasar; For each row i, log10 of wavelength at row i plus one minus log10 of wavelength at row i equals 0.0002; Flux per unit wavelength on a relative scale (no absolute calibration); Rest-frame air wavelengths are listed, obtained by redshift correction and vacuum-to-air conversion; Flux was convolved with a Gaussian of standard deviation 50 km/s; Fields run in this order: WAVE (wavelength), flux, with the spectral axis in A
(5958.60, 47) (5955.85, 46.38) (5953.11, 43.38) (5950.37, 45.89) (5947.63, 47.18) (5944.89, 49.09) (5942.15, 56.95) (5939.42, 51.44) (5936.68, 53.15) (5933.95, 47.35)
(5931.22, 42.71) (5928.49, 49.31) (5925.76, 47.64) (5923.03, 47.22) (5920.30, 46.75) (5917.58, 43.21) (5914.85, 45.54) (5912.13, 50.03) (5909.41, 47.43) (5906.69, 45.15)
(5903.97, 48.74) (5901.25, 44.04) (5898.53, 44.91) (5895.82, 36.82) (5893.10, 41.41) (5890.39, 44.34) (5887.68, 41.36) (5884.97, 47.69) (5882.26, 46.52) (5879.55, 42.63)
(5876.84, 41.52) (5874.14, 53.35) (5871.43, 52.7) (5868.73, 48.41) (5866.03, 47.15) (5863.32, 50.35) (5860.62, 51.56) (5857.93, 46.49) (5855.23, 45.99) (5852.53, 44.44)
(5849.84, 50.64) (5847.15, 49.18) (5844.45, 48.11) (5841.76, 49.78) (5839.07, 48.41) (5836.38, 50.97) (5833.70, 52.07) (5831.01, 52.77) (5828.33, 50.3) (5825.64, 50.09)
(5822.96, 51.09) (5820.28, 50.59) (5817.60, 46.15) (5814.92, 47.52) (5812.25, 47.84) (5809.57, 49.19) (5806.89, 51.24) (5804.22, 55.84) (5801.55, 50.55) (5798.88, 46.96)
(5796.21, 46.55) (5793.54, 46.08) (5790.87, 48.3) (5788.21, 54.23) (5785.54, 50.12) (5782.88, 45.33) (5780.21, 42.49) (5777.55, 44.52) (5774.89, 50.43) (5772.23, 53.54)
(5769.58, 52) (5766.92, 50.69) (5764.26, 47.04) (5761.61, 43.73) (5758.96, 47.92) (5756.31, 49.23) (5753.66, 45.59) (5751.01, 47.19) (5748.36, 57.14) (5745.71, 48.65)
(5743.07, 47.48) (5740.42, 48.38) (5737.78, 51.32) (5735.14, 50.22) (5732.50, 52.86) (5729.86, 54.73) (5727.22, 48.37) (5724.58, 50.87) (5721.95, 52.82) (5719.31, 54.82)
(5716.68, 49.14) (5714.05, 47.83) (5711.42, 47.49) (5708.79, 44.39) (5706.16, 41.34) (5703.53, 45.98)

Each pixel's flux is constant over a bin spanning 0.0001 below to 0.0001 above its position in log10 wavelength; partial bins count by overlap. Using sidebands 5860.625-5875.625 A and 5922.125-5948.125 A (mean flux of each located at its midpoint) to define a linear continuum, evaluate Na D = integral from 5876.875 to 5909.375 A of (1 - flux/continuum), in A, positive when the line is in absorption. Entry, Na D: 3.89 A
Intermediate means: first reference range 50.4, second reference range 49.3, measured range 44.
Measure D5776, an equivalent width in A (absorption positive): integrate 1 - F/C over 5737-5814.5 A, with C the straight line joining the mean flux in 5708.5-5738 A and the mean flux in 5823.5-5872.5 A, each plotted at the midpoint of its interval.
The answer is 1.8 A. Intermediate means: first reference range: 50.6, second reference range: 49.4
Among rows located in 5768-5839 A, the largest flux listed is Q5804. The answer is 55.84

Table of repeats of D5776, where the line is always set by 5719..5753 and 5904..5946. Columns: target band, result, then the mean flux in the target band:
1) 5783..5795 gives 0.2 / 49.2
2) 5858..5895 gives 1.7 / 46.7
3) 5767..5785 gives 0.7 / 48.3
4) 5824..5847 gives -0.4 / 50.3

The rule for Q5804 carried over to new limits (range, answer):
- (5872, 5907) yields 53.35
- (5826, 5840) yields 52.77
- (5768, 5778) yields 53.54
